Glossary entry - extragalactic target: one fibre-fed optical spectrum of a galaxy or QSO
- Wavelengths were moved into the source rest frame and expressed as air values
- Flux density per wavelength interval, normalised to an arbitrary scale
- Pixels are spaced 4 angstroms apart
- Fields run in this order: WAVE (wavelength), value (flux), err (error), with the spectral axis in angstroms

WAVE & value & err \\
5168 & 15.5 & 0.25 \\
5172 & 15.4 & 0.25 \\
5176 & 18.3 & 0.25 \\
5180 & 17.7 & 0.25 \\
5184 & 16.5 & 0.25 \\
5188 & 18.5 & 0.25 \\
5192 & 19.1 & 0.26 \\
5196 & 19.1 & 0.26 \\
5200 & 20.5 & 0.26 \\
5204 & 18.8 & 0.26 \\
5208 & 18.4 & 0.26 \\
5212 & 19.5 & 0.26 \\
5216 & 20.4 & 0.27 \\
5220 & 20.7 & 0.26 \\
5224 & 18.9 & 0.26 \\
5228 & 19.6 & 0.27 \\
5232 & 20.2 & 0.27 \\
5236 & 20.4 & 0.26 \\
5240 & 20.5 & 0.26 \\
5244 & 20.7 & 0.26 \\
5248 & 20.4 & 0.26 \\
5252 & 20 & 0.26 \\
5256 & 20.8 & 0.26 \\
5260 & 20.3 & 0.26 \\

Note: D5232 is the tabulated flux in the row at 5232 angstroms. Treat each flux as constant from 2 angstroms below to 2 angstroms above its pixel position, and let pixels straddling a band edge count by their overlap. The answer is 20.2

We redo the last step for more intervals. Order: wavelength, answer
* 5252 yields 20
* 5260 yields 20.3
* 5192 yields 19.1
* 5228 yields 19.6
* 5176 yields 18.3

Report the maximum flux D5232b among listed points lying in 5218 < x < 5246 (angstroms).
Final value 20.7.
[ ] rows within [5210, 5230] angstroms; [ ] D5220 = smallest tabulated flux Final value 18.9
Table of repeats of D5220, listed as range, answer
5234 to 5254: 20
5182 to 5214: 16.5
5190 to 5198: 19.1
